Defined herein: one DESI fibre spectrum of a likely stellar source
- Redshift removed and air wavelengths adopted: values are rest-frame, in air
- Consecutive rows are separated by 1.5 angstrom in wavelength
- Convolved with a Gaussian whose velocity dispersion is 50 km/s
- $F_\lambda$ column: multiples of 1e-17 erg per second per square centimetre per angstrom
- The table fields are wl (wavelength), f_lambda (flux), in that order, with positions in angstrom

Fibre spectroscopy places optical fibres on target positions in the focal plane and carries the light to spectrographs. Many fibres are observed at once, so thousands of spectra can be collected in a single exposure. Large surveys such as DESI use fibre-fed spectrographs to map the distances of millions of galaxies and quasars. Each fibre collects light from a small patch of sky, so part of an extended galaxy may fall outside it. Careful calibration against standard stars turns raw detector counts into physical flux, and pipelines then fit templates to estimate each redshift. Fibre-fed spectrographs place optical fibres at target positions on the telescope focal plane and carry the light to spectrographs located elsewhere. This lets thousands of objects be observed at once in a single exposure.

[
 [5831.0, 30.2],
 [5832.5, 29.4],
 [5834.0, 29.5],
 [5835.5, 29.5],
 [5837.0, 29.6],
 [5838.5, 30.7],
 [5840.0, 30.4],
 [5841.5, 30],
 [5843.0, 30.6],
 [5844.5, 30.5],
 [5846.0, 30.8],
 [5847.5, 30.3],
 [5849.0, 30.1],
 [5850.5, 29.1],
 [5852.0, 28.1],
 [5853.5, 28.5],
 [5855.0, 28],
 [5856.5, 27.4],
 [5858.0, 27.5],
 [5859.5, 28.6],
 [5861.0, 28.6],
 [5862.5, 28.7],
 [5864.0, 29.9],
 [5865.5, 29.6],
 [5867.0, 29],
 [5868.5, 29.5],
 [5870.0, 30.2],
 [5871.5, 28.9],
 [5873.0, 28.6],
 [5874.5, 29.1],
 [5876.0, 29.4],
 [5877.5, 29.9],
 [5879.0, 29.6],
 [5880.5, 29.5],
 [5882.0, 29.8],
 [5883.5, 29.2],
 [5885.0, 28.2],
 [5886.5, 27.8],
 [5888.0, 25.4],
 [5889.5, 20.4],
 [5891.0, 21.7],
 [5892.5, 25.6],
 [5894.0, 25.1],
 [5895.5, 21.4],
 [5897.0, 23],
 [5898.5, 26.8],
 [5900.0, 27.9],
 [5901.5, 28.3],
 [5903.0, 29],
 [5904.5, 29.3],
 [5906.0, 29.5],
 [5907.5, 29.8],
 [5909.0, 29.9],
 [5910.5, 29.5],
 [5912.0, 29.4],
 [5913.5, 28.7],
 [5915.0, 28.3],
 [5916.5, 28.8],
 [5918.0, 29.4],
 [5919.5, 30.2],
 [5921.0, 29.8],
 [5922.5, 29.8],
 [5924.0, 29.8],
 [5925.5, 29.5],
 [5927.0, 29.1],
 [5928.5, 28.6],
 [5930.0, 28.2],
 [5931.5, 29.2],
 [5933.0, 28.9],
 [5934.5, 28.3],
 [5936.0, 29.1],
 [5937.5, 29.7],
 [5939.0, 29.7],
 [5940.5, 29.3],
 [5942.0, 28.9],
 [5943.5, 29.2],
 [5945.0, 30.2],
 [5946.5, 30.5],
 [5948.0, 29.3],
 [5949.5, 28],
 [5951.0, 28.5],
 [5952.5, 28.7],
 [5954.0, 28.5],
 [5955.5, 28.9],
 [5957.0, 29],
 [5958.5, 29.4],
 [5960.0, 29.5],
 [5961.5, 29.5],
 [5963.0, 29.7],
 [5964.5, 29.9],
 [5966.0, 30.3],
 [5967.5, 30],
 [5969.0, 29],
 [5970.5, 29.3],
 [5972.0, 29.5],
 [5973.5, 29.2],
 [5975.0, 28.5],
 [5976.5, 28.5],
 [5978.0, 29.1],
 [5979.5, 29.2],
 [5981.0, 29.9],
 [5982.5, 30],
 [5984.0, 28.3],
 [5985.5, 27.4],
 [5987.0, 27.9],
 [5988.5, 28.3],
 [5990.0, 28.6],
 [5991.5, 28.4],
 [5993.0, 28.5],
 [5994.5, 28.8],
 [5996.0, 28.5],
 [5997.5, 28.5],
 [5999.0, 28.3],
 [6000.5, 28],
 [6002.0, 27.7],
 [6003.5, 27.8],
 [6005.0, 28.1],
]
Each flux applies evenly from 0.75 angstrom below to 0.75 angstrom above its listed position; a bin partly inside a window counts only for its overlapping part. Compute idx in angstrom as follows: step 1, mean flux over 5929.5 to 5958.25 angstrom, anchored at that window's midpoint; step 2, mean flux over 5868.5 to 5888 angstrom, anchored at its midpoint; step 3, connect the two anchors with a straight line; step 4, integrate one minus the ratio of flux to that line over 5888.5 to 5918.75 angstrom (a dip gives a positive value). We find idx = 2.1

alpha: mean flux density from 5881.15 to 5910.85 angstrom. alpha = 26.9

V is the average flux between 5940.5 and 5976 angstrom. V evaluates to 29.3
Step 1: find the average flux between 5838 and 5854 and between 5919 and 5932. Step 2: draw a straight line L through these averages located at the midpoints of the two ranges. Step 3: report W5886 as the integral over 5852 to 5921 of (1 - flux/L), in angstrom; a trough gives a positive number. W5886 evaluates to 3.60 angstrom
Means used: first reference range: 29.9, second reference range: 29.3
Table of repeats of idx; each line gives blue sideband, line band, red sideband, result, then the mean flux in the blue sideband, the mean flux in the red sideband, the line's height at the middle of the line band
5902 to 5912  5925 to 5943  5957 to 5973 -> 0.3 angstrom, 29.5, 29.6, 29.5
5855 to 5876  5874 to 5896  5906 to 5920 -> 1.7 angstrom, 28.9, 29.3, 29.1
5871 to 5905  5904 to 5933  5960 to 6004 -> -1.7 angstrom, 27.1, 28.9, 27.7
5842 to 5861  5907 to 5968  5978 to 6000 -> -1.0 angstrom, 29.1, 28.6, 28.8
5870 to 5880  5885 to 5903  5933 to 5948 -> 2.6 angstrom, 29.3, 29.4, 29.3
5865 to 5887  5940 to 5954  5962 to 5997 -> 0.0 angstrom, 29.2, 29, 29.1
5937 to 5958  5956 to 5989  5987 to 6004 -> -0.5 angstrom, 29.2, 28.3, 28.7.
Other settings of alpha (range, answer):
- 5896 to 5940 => 28.8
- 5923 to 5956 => 29.1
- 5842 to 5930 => 28.4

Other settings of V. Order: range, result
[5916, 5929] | 29.5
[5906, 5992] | 29.2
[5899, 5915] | 29.1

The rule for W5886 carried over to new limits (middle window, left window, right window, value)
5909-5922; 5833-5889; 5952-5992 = -0.09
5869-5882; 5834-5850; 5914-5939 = 0.16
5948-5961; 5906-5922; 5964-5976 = 0.25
